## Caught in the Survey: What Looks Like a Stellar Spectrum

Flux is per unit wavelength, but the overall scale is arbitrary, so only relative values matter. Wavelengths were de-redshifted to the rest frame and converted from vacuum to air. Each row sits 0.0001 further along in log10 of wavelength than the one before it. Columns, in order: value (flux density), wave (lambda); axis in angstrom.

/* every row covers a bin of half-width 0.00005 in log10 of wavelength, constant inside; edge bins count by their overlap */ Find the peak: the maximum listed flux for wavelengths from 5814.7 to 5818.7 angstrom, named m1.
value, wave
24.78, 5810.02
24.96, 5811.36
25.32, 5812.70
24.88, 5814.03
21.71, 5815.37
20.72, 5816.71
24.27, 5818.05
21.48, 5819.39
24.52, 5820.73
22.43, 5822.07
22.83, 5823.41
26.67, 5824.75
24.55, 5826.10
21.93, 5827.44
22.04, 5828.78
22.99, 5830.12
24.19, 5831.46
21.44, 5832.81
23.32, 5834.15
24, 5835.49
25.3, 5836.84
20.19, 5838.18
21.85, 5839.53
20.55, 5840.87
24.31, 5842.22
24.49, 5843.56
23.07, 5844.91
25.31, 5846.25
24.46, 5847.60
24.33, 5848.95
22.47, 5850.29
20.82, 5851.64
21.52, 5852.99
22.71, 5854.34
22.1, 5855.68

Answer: 24.27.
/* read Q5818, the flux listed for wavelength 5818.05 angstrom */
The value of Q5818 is 24.27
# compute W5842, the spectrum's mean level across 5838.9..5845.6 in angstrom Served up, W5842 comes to 22.9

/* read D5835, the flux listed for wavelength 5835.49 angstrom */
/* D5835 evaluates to 24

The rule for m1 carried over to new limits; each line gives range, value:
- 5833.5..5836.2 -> 24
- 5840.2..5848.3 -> 25.31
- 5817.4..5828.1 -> 26.67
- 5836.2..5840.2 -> 25.3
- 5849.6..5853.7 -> 22.47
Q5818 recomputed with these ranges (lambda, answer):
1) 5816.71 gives 20.72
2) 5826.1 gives 24.55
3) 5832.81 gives 21.44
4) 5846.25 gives 25.31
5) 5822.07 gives 22.43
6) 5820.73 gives 24.52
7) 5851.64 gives 20.82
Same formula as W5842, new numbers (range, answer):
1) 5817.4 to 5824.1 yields 23.1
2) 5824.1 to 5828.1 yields 24.3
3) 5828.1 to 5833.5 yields 22.7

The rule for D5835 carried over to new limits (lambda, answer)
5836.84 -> 25.3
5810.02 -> 24.78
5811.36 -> 24.96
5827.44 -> 21.93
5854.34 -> 22.71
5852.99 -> 21.52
